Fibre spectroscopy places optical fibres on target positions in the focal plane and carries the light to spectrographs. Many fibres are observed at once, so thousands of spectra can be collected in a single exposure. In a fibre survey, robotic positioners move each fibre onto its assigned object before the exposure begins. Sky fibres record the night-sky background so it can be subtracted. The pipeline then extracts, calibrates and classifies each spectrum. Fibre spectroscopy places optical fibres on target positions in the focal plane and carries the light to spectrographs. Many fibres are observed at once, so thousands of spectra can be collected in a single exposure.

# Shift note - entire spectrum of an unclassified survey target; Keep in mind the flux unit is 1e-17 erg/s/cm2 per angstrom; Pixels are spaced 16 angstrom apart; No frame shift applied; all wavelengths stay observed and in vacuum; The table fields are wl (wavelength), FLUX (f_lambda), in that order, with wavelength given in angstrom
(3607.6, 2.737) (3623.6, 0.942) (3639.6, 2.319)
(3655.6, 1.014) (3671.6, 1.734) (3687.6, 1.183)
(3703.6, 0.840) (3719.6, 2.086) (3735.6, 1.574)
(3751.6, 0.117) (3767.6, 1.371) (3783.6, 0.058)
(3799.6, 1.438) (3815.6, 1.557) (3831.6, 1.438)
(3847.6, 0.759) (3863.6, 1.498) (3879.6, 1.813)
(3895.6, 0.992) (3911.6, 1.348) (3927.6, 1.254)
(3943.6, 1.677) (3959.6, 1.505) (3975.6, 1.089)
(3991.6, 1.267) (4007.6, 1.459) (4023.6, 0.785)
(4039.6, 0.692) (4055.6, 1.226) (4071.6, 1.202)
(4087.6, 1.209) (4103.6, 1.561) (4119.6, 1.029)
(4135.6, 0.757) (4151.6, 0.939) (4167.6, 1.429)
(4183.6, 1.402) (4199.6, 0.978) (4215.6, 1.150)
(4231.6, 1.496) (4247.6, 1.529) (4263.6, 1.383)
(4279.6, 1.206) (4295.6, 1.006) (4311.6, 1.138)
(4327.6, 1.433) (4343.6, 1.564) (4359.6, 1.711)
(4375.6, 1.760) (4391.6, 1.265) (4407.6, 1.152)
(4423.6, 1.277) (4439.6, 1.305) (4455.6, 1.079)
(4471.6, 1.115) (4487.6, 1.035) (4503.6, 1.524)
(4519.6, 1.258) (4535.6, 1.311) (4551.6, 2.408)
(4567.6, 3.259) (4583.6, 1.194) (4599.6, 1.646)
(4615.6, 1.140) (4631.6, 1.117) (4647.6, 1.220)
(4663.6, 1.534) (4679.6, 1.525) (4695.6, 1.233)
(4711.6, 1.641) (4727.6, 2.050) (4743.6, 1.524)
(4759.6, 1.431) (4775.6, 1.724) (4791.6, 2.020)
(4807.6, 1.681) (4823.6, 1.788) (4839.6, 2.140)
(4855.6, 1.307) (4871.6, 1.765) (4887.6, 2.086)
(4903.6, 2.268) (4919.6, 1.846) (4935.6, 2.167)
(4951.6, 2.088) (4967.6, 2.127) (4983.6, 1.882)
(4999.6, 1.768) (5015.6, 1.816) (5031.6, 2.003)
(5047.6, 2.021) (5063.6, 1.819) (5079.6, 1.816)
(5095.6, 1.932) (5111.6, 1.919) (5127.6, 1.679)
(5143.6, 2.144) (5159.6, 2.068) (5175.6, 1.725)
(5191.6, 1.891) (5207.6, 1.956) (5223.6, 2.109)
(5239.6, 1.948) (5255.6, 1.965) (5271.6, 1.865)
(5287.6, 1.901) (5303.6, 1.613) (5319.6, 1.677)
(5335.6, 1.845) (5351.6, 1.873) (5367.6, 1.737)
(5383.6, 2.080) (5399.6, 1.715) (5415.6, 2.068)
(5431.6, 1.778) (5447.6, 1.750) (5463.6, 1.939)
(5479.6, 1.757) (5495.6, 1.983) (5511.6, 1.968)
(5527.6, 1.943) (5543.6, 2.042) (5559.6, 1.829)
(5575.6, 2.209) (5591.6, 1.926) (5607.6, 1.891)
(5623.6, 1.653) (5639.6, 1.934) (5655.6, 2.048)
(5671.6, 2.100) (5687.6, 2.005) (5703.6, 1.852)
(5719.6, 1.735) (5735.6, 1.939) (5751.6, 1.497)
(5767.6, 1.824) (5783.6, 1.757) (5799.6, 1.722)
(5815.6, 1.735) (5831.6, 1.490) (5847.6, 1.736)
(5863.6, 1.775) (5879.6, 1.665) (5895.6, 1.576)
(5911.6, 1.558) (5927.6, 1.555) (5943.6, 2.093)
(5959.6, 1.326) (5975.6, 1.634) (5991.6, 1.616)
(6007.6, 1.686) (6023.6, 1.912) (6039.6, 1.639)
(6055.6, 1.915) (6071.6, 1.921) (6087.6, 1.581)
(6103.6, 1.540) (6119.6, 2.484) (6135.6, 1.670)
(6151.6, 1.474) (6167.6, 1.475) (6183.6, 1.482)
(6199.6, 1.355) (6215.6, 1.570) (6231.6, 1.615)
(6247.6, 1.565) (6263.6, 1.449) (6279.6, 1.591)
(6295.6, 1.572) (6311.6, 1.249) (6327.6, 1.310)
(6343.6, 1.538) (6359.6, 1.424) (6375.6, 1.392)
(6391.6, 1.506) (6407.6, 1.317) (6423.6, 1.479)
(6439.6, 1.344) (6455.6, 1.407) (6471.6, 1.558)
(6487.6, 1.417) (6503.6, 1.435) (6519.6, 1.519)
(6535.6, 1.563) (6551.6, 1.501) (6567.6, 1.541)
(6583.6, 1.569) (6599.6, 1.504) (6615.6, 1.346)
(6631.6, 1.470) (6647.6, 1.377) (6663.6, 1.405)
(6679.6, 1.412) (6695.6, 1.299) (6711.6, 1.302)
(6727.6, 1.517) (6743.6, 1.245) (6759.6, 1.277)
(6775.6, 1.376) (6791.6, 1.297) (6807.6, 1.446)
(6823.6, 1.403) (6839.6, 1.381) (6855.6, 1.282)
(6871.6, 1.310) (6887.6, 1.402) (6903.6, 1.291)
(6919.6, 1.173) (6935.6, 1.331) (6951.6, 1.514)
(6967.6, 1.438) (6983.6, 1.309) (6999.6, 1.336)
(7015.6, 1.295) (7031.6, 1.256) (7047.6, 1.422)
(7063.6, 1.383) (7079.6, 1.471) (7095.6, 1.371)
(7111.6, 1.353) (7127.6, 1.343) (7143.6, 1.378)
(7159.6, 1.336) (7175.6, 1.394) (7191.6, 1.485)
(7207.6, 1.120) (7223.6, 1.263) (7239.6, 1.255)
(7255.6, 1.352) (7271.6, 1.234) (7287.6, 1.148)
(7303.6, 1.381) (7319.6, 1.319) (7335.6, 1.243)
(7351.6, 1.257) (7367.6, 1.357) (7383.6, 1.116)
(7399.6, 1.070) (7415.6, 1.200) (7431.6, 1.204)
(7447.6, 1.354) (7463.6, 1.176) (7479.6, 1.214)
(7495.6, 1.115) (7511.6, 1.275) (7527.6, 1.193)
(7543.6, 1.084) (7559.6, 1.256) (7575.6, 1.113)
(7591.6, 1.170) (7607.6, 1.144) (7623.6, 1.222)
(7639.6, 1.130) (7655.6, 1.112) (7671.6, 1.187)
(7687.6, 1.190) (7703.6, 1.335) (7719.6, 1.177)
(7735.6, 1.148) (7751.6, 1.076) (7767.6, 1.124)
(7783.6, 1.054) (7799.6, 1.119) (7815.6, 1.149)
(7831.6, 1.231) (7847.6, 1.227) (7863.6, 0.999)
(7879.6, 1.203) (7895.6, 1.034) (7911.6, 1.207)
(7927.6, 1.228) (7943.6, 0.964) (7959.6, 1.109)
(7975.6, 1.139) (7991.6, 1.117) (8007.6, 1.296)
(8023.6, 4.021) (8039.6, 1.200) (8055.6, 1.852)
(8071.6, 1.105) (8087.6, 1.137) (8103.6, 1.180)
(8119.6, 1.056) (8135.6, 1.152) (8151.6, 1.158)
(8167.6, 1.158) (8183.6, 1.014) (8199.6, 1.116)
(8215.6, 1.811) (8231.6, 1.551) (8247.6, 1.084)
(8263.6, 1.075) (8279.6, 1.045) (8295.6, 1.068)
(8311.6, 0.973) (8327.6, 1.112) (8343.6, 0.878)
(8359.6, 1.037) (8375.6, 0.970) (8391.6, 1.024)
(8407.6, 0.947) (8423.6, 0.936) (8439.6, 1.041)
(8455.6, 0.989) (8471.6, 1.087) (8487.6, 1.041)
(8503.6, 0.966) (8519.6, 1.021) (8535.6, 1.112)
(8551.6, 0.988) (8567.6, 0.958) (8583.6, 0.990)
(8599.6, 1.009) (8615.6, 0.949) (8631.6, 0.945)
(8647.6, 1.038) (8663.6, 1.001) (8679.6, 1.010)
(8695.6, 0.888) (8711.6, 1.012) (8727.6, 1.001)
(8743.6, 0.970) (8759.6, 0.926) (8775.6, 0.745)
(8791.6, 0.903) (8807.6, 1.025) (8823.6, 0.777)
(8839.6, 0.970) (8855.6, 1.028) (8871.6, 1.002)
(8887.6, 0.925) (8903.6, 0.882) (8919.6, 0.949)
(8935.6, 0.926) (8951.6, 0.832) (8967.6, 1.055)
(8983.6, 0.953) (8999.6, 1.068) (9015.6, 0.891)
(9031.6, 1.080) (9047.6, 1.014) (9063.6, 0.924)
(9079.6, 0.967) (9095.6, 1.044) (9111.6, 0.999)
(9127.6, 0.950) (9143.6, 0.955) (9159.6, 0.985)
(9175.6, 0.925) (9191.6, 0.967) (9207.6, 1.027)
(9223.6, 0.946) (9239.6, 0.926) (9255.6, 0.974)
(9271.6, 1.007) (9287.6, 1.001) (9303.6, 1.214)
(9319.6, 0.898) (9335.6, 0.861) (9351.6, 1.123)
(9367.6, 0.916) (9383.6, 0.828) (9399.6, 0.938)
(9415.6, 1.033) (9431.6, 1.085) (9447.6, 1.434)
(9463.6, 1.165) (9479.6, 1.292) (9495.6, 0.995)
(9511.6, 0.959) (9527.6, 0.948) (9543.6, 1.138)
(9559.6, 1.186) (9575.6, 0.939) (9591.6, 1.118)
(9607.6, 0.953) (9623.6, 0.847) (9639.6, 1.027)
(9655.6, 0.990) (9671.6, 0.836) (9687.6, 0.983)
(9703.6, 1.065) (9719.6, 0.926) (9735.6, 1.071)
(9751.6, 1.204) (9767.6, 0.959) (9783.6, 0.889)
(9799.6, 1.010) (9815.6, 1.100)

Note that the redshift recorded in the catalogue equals 0.223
